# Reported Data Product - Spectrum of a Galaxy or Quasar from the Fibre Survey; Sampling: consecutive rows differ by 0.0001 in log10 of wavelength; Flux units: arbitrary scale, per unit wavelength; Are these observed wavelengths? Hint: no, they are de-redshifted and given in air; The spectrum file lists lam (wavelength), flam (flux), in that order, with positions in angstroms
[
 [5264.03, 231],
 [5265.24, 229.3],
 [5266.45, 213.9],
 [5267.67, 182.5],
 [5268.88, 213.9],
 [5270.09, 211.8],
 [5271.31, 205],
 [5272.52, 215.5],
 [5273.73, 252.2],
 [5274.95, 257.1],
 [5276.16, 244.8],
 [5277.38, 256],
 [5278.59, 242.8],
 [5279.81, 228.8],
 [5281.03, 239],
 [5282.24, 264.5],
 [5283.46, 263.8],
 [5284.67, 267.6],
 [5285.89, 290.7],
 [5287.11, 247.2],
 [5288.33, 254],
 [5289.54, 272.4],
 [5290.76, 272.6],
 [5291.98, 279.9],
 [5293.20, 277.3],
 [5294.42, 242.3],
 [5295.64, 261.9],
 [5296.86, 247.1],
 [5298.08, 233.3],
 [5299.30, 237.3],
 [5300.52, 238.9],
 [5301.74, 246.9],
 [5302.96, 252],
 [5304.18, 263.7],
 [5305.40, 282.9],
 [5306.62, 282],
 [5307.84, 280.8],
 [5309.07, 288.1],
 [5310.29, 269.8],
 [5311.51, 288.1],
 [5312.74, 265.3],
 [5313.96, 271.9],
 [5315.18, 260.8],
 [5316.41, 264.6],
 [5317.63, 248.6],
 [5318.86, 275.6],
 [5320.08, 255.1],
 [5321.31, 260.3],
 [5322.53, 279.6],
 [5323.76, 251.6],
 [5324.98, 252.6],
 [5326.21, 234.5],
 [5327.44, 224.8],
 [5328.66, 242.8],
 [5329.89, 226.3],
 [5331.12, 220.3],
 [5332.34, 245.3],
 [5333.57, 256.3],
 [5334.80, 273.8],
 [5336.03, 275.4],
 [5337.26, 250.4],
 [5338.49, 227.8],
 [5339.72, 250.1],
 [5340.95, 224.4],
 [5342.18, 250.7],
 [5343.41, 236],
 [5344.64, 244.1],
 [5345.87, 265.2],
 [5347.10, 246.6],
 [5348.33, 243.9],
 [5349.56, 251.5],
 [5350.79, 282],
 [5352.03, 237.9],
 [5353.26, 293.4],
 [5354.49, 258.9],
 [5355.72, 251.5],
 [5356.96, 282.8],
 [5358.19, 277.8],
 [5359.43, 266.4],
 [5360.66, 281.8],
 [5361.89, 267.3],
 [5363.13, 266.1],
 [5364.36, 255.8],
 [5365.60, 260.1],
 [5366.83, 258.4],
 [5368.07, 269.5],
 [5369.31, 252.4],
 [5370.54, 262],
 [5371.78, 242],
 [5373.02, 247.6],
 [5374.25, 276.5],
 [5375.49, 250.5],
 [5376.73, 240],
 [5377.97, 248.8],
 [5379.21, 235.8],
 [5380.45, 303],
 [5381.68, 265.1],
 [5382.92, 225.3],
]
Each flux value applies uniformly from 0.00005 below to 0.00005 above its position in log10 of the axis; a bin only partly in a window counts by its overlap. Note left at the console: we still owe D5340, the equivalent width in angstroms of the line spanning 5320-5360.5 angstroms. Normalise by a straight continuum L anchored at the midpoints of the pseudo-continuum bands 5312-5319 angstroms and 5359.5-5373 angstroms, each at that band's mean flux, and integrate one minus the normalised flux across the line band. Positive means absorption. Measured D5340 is 1.5 angstroms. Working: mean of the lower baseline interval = 264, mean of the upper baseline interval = 261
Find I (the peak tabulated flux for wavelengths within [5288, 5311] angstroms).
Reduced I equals 288.1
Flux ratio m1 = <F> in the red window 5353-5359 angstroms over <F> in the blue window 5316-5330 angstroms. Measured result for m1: 1.08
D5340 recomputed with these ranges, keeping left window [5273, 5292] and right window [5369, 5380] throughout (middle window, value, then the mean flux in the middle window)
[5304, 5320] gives -1.0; 272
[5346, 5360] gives -0.6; 263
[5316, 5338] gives 0.2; 252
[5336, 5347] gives 0.3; 246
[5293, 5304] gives 0.4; 248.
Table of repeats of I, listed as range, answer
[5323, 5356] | 293.4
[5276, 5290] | 290.7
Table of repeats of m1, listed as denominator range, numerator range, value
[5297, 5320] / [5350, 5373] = 1.00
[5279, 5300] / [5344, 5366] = 1.02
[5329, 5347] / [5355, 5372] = 1.07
